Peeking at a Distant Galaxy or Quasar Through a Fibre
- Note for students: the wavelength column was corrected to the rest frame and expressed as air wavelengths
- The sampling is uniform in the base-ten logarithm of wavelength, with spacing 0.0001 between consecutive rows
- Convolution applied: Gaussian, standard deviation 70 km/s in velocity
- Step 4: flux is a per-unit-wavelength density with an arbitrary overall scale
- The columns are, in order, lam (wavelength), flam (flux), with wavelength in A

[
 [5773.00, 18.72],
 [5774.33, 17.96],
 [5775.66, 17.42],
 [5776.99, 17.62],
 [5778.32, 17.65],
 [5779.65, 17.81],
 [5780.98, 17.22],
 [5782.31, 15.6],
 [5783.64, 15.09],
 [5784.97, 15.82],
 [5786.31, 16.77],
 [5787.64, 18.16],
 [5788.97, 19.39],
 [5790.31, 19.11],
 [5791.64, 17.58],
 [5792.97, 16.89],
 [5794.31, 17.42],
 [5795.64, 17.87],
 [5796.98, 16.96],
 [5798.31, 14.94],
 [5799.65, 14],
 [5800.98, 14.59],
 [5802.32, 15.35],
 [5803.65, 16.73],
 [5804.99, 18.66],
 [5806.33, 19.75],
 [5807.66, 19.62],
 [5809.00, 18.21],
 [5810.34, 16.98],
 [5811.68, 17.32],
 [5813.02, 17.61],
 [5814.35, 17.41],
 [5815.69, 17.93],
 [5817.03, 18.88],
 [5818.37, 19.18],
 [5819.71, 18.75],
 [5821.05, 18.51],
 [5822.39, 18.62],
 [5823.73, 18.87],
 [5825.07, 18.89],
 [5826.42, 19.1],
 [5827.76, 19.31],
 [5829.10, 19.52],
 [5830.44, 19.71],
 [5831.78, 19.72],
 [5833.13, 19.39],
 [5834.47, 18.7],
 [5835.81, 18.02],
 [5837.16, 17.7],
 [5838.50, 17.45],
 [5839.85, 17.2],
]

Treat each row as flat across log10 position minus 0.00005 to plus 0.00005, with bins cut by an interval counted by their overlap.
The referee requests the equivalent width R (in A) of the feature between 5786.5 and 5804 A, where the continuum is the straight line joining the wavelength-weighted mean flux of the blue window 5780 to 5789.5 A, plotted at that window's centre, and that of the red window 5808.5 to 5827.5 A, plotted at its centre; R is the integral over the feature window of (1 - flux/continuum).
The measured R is 0.5 A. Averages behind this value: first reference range 16.9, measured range 16.9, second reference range 18.3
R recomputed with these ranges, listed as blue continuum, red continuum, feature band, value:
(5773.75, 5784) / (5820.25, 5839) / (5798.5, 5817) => 0.88 A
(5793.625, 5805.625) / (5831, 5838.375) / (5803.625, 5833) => -1.91 A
